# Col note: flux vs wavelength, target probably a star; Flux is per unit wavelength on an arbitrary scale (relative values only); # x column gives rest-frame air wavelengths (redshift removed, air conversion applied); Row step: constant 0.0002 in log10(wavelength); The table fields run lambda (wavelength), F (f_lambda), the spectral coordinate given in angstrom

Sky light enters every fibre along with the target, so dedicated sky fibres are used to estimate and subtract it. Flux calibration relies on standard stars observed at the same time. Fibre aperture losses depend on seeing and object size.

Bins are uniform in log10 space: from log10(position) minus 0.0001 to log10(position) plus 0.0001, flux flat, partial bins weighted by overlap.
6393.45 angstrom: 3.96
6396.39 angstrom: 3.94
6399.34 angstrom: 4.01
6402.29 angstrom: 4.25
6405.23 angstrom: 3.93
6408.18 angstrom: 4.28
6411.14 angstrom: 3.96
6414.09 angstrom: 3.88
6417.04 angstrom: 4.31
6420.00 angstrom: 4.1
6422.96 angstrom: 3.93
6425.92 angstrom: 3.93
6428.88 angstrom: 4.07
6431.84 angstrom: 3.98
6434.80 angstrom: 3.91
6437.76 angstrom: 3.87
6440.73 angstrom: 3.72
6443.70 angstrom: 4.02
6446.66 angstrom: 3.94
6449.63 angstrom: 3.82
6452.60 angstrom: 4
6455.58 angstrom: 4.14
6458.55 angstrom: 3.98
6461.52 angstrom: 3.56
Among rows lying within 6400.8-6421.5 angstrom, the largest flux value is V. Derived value 4.31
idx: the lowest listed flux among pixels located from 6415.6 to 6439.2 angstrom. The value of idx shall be 3.87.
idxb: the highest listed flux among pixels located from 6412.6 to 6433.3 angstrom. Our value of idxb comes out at 4.31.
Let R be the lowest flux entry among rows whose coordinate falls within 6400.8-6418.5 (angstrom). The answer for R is 3.88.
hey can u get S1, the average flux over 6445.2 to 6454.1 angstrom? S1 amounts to 3.92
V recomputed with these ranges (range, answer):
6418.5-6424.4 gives 4.1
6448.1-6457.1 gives 4.14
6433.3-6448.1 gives 4.02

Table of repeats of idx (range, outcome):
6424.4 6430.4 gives 3.93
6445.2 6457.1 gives 3.82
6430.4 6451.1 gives 3.72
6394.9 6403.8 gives 3.94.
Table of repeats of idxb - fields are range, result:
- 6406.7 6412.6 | 4.28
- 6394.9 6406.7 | 4.25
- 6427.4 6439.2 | 4.07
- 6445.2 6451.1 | 3.94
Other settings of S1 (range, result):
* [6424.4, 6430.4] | 4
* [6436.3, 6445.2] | 3.87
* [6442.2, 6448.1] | 3.98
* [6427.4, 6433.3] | 4.03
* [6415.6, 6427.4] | 4.06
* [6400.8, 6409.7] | 4.15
